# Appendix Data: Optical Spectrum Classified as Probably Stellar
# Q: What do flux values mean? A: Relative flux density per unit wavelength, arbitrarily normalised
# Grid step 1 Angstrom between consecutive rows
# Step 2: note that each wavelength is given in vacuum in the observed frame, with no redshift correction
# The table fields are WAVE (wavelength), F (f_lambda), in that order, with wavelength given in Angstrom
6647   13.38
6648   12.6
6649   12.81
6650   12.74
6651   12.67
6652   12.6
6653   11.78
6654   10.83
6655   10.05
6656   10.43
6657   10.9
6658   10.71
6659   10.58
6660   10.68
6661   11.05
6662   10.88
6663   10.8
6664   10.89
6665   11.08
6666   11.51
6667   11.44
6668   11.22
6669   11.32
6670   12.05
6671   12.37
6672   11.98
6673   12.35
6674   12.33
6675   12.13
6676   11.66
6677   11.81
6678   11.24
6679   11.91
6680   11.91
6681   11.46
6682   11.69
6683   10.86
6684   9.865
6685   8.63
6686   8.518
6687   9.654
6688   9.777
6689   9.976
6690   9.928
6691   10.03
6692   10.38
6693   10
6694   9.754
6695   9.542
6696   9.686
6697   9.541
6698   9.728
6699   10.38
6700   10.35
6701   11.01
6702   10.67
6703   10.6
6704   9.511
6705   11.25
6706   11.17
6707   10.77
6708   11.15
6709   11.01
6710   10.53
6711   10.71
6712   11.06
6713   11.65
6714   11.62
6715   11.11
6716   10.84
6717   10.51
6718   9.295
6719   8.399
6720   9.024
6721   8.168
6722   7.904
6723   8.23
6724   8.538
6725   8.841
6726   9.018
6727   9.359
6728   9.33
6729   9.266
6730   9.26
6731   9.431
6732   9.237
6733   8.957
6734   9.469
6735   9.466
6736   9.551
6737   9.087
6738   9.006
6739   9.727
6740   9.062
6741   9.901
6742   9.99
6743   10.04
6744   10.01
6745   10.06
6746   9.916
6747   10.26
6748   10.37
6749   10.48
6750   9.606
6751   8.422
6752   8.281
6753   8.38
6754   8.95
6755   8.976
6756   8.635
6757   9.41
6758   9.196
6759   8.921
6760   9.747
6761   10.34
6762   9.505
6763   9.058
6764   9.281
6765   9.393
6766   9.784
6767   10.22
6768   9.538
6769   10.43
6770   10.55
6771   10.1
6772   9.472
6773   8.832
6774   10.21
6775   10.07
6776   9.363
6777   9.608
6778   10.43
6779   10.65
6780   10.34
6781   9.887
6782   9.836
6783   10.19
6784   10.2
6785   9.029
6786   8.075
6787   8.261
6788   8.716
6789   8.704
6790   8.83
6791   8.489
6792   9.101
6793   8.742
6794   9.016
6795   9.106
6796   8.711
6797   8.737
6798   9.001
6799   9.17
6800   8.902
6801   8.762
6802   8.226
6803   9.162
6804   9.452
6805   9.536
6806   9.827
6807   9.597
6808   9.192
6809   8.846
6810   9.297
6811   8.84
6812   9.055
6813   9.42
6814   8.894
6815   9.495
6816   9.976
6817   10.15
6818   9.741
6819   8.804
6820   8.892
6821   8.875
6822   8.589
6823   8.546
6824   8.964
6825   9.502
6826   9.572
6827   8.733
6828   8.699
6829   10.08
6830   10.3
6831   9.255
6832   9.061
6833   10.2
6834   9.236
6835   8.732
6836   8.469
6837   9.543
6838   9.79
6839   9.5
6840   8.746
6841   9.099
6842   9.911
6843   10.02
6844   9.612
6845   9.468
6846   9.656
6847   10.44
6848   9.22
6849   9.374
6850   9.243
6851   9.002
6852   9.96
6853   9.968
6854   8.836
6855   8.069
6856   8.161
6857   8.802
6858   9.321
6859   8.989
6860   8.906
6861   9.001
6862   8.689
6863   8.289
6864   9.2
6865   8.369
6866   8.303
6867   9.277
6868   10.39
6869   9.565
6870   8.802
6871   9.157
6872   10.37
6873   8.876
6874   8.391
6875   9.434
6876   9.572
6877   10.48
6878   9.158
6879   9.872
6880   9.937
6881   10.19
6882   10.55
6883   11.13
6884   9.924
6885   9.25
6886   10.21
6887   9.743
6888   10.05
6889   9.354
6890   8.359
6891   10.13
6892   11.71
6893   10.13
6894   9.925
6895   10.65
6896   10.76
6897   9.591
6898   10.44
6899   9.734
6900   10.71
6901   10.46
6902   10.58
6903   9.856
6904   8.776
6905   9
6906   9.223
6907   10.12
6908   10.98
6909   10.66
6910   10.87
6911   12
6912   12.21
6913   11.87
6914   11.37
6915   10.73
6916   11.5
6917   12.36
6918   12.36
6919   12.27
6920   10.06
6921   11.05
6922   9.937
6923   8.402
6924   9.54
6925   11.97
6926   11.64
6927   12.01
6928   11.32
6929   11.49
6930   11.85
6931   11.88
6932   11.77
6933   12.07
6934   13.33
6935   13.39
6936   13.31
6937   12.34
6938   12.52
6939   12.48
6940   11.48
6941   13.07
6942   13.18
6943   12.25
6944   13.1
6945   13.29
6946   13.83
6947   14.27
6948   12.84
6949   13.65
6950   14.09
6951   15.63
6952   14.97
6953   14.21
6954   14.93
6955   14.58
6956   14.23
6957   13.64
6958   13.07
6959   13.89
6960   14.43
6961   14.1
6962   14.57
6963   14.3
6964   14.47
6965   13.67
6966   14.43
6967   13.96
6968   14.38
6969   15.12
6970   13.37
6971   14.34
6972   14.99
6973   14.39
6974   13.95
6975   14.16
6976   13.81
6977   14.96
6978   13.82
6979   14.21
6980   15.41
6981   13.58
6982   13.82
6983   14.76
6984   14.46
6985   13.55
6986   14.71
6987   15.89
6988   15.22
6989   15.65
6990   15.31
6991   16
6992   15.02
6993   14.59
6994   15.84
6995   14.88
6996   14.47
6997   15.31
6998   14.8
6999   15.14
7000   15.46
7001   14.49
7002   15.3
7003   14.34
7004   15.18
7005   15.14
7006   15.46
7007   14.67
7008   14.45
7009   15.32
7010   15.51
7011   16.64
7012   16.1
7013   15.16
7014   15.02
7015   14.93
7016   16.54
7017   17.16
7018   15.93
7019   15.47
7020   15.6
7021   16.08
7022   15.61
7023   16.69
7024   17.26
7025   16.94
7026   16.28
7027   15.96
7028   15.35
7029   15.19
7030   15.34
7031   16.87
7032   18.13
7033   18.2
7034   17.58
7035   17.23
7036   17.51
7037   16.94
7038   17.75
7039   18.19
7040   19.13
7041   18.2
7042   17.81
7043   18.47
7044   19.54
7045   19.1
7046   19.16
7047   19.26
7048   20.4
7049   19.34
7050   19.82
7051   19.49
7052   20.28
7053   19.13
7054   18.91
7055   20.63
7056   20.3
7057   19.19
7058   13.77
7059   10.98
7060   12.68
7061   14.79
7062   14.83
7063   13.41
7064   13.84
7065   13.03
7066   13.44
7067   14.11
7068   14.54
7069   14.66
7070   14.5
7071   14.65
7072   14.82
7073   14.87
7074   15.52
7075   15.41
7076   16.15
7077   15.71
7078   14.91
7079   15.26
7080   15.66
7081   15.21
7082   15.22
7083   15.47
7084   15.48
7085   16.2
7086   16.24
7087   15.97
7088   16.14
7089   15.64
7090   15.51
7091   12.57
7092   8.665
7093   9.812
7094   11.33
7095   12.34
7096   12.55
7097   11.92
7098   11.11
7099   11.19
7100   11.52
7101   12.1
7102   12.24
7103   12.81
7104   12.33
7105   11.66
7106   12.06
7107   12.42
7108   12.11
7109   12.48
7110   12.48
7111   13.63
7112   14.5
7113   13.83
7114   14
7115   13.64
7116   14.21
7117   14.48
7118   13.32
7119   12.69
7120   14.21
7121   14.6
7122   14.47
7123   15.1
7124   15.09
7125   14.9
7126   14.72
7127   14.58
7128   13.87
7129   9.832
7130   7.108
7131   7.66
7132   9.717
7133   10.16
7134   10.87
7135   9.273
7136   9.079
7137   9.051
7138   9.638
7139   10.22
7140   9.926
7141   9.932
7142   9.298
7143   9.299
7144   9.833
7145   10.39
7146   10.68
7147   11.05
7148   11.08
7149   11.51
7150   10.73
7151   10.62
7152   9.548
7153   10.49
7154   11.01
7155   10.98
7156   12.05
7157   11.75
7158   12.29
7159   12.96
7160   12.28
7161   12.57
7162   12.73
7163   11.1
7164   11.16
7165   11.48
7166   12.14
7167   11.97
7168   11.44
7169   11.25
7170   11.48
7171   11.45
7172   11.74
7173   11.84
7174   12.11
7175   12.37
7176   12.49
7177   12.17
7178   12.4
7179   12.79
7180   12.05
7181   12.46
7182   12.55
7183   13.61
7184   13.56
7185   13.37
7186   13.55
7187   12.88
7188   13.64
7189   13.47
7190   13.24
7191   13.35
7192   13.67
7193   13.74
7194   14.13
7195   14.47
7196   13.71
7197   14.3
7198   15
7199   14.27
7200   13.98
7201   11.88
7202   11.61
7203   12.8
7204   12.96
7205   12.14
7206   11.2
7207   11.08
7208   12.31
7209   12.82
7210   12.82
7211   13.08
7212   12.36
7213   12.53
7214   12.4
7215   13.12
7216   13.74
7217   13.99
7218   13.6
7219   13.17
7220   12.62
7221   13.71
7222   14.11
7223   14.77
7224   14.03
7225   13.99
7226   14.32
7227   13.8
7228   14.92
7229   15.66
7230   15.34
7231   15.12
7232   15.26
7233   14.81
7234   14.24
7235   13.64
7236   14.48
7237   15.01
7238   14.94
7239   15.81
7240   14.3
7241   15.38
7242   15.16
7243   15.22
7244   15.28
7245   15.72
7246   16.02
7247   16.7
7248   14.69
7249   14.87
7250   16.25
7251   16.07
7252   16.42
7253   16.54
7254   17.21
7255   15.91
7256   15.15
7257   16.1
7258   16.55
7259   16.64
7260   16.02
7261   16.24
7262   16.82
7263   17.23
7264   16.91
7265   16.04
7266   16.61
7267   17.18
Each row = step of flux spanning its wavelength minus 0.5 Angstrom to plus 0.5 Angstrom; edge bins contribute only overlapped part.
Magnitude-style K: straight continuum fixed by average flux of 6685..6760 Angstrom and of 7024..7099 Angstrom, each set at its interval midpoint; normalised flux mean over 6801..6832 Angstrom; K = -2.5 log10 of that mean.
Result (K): 0.23 mag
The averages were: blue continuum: 9.72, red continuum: 15.9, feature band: 9.24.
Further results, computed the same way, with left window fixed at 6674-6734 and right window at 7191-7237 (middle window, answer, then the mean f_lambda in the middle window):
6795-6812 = 0.19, 9.08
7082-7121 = -0.03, 13.2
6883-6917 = 0.11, 10.4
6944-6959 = -0.19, 14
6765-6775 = 0.07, 9.89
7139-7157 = 0.24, 10.5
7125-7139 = 0.23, 10.6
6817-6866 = 0.20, 9.2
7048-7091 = -0.25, 15.9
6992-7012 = -0.24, 15.1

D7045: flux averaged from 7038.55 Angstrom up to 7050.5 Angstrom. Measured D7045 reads 19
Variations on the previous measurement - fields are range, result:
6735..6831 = 9.38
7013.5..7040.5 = 16.6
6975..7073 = 16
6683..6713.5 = 10.2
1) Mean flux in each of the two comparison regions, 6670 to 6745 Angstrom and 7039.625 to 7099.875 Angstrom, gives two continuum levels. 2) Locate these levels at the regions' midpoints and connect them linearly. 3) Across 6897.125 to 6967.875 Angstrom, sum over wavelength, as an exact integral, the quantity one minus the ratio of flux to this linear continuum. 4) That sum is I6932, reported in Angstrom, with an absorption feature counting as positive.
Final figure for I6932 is 6.9 Angstrom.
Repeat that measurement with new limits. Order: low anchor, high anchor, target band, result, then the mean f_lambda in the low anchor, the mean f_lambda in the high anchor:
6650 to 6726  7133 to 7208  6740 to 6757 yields 2.02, 10.6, 11.9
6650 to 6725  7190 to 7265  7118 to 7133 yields 1.15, 10.6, 14.5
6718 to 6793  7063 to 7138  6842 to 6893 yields 5.61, 9.38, 13.3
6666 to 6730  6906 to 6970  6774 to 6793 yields 3.01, 10.4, 12.7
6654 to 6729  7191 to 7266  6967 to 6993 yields -3.98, 10.5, 14.5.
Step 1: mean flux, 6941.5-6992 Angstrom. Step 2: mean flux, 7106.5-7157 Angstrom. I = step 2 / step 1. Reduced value 0.8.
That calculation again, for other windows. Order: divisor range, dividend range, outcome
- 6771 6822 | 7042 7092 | 1.74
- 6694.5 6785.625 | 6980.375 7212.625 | 1.43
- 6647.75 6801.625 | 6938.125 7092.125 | 1.53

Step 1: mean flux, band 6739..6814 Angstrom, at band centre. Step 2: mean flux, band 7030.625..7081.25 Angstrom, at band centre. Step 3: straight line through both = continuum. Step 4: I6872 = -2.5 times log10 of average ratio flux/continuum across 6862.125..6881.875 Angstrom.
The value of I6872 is 0.262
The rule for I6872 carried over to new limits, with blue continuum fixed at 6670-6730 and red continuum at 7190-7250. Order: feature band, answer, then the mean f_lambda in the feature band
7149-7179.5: 0.16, 11.7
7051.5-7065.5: -0.25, 16.1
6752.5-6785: 0.12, 9.66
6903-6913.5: 0.12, 10.5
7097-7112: 0.08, 12.2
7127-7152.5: 0.31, 10.1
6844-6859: 0.23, 9.25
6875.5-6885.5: 0.16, 10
